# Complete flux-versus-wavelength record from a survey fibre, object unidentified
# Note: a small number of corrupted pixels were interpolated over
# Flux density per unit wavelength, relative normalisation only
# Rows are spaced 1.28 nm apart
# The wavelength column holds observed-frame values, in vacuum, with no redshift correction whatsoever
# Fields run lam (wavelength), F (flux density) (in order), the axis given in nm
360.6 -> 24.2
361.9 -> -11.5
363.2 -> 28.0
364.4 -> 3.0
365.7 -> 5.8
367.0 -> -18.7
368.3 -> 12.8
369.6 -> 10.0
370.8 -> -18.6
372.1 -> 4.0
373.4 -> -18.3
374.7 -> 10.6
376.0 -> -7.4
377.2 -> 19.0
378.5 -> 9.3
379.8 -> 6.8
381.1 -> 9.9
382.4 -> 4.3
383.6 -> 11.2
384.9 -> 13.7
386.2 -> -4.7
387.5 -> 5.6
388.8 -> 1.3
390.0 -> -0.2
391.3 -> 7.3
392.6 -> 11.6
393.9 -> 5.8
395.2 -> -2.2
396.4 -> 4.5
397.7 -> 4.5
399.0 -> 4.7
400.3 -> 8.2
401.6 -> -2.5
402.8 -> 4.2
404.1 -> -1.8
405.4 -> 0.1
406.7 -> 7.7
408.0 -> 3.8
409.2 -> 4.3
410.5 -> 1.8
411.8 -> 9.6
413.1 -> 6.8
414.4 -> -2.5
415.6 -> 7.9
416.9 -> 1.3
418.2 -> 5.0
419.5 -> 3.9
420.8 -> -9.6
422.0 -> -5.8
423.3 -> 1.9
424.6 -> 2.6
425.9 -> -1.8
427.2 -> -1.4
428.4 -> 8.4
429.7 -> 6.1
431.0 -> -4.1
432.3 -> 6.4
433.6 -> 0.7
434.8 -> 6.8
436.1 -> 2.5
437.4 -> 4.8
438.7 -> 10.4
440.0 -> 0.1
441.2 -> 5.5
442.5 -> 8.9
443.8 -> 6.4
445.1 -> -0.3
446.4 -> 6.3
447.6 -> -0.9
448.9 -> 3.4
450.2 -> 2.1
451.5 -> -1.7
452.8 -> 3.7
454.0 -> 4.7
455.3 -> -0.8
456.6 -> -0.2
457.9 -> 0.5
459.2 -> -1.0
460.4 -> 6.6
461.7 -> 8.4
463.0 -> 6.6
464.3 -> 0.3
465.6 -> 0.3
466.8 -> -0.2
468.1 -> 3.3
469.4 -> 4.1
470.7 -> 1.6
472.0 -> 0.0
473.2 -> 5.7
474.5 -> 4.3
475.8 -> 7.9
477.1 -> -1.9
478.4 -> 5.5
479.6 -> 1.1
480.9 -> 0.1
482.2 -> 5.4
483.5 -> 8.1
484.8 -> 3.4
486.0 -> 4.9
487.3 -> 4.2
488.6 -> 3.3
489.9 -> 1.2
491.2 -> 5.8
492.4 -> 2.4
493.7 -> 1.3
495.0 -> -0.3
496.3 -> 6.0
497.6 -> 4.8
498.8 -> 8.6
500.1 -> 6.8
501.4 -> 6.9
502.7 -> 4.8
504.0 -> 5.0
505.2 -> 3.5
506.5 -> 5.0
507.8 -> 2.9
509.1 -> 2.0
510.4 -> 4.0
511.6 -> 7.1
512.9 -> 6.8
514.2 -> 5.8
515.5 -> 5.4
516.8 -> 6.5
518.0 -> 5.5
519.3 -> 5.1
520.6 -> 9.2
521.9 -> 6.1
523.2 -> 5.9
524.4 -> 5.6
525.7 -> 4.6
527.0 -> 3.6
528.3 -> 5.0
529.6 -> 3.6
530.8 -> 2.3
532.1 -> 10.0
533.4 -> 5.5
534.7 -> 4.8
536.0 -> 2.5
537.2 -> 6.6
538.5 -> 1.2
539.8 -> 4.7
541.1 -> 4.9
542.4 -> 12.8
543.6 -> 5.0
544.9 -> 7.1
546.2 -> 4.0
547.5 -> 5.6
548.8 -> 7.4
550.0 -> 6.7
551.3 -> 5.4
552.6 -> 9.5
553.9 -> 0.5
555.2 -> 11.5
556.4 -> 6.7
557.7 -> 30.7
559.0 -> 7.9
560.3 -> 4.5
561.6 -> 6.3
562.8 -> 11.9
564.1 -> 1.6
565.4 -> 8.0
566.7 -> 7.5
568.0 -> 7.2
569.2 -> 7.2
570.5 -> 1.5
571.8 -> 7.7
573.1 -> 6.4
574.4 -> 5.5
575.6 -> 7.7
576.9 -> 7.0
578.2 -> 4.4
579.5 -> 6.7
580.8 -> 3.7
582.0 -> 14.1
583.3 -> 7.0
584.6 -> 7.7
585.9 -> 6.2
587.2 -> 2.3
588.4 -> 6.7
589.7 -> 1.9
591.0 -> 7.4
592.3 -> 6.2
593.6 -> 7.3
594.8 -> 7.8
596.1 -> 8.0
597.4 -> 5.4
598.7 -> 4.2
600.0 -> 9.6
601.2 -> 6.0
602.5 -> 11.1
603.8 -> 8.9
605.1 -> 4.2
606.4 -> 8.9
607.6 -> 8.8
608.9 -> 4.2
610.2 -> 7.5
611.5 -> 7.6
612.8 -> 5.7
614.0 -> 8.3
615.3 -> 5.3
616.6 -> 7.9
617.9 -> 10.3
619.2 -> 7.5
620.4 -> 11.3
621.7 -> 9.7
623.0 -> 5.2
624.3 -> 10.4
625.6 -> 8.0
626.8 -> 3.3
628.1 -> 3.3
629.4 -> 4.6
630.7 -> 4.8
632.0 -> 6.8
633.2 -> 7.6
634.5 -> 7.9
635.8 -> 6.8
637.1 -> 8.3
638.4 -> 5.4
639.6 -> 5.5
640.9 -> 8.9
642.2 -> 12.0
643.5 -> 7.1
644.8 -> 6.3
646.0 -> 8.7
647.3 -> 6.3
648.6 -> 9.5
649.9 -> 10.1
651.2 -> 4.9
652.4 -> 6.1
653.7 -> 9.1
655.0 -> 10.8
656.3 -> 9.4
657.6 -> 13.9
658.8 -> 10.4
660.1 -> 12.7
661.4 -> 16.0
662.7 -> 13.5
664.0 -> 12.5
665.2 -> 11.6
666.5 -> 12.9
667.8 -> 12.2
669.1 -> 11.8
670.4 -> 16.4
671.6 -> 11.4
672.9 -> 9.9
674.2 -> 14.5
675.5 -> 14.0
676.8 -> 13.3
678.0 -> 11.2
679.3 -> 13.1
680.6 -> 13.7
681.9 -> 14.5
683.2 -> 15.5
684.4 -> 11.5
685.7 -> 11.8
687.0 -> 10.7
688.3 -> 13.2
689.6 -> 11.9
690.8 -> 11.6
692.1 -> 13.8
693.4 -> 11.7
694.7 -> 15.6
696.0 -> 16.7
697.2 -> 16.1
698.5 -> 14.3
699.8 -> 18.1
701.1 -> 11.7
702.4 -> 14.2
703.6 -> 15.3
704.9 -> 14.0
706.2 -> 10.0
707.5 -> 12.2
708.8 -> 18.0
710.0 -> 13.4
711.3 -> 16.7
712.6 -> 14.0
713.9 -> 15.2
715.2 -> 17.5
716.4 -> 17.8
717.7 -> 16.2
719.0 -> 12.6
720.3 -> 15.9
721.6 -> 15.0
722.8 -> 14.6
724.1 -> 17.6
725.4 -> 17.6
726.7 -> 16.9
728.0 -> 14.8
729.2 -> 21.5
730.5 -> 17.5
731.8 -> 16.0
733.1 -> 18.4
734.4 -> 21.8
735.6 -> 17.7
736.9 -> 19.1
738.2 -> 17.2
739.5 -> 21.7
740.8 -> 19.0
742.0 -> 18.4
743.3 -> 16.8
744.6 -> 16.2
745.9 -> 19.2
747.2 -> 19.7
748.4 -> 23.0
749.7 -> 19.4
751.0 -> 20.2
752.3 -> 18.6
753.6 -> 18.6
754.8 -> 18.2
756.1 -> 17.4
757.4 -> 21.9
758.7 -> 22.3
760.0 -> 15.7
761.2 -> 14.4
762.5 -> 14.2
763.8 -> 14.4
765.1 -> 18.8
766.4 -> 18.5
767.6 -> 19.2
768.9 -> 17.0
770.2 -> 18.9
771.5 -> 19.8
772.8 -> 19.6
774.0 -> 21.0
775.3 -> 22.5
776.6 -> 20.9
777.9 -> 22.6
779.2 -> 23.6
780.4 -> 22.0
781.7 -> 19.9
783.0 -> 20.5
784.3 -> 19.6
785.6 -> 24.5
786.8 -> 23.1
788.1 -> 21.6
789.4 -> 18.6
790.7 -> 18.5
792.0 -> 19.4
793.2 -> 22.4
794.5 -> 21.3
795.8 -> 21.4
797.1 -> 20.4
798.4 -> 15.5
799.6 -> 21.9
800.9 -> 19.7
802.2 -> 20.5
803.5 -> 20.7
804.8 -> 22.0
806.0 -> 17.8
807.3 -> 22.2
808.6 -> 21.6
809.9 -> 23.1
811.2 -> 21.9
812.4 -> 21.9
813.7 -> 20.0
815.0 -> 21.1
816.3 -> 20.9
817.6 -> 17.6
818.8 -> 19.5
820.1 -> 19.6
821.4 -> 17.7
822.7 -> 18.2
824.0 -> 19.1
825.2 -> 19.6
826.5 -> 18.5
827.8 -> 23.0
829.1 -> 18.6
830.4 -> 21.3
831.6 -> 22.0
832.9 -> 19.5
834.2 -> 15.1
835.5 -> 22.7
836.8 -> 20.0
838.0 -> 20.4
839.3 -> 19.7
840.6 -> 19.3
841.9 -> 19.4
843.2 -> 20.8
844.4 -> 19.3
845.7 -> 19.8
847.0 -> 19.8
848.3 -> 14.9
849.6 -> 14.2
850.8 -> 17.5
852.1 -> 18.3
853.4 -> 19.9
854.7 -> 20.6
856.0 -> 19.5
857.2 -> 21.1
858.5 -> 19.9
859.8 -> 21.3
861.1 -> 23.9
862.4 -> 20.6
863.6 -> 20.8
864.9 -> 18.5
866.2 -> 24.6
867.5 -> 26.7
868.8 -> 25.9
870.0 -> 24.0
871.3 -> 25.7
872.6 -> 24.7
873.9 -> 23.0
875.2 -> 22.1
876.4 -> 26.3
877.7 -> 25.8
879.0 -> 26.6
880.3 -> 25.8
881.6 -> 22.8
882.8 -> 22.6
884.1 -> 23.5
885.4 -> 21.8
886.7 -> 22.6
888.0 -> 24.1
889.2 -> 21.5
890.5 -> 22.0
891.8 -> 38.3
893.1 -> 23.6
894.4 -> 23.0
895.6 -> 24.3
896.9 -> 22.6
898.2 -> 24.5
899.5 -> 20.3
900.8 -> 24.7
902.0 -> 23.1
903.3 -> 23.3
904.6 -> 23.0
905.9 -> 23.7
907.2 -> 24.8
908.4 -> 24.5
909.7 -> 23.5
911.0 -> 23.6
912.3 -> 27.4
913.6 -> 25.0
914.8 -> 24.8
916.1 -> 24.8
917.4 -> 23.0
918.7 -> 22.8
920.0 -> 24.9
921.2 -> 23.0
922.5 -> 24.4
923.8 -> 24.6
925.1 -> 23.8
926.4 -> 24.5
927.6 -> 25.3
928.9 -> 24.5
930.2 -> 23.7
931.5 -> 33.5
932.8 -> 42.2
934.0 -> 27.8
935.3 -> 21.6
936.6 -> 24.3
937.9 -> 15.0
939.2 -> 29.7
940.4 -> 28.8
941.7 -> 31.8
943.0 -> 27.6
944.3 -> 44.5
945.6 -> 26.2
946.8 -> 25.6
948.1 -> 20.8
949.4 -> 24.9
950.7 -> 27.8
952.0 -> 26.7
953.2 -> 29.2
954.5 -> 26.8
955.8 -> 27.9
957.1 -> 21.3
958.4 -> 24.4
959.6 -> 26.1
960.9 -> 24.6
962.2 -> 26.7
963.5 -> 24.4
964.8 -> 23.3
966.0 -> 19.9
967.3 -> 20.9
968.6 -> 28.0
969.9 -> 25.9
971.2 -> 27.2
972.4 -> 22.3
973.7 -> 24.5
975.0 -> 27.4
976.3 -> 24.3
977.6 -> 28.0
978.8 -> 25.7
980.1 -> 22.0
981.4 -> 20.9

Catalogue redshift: 0.641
